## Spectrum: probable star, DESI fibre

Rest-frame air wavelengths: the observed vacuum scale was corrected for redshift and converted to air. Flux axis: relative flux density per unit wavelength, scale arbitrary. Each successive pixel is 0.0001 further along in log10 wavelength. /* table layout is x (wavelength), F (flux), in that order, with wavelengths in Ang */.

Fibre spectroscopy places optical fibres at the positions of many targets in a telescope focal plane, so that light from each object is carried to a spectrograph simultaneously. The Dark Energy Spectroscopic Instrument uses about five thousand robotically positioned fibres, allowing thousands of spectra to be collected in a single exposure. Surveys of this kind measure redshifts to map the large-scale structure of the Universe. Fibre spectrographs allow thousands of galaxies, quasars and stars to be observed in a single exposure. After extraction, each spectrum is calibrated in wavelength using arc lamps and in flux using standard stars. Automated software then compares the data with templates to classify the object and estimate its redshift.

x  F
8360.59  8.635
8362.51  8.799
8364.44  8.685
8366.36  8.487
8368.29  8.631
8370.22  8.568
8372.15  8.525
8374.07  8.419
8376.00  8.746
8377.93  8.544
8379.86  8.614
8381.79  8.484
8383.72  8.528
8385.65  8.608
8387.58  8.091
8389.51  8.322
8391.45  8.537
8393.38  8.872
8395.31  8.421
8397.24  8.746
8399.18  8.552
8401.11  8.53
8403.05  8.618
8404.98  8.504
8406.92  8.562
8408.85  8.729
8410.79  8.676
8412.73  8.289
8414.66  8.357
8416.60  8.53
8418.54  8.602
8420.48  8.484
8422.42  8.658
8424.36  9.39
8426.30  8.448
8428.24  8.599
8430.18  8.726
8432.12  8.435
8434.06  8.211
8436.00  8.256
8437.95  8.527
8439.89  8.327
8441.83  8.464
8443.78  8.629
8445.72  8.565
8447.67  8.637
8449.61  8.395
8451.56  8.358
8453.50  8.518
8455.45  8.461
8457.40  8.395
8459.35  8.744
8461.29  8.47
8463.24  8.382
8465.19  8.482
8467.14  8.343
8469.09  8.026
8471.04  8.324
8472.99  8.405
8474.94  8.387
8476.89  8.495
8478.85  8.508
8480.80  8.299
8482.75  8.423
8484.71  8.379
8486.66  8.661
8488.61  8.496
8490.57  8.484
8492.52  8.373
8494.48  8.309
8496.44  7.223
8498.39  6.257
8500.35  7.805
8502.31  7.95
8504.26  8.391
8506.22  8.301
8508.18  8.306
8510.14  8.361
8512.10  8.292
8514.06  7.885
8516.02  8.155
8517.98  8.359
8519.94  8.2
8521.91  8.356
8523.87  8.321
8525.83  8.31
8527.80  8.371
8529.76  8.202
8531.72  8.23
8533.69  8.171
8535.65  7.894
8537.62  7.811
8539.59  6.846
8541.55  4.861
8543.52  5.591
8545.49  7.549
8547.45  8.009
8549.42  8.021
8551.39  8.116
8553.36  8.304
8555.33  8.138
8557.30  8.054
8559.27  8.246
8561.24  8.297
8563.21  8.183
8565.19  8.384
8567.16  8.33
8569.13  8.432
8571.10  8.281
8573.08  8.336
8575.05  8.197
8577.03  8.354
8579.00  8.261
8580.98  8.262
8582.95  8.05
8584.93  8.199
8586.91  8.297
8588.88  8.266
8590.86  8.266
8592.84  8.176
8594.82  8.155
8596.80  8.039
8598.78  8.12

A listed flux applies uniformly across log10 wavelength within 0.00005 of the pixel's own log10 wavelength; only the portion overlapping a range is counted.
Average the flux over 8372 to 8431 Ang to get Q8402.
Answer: 8.57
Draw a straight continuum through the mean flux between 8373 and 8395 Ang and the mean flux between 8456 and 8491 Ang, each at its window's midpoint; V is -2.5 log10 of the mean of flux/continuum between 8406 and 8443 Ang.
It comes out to -0.01 mag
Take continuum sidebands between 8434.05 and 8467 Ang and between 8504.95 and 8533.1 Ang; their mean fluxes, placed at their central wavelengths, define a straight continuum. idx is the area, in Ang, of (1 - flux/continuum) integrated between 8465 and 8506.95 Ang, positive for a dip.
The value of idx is 0.8 Ang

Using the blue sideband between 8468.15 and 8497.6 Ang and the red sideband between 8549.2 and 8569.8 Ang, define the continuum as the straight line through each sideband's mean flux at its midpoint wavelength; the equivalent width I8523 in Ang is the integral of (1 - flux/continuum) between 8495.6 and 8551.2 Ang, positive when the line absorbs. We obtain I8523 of 3.20 Ang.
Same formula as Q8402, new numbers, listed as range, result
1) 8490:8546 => 7.83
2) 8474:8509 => 8.17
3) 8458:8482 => 8.41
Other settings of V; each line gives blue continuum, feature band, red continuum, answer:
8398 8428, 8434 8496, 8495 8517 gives -0.03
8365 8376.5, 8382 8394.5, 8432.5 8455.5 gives 0.01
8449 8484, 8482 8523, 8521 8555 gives -0.01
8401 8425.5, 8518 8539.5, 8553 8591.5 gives 0.03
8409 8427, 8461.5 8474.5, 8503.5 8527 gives 0.01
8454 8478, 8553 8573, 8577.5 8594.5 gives 0.00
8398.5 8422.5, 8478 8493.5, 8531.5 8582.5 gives -0.03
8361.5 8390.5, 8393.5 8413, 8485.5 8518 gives -0.02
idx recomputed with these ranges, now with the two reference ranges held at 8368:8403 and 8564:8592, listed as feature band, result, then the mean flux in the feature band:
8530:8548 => 2.36 Ang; 7.24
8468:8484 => 0.11 Ang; 8.36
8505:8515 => 0.16 Ang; 8.23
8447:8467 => -0.08 Ang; 8.48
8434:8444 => 0.08 Ang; 8.4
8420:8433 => -0.31 Ang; 8.69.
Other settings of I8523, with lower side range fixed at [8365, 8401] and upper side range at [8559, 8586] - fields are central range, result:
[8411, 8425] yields -0.2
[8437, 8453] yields -0.1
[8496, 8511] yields 0.9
